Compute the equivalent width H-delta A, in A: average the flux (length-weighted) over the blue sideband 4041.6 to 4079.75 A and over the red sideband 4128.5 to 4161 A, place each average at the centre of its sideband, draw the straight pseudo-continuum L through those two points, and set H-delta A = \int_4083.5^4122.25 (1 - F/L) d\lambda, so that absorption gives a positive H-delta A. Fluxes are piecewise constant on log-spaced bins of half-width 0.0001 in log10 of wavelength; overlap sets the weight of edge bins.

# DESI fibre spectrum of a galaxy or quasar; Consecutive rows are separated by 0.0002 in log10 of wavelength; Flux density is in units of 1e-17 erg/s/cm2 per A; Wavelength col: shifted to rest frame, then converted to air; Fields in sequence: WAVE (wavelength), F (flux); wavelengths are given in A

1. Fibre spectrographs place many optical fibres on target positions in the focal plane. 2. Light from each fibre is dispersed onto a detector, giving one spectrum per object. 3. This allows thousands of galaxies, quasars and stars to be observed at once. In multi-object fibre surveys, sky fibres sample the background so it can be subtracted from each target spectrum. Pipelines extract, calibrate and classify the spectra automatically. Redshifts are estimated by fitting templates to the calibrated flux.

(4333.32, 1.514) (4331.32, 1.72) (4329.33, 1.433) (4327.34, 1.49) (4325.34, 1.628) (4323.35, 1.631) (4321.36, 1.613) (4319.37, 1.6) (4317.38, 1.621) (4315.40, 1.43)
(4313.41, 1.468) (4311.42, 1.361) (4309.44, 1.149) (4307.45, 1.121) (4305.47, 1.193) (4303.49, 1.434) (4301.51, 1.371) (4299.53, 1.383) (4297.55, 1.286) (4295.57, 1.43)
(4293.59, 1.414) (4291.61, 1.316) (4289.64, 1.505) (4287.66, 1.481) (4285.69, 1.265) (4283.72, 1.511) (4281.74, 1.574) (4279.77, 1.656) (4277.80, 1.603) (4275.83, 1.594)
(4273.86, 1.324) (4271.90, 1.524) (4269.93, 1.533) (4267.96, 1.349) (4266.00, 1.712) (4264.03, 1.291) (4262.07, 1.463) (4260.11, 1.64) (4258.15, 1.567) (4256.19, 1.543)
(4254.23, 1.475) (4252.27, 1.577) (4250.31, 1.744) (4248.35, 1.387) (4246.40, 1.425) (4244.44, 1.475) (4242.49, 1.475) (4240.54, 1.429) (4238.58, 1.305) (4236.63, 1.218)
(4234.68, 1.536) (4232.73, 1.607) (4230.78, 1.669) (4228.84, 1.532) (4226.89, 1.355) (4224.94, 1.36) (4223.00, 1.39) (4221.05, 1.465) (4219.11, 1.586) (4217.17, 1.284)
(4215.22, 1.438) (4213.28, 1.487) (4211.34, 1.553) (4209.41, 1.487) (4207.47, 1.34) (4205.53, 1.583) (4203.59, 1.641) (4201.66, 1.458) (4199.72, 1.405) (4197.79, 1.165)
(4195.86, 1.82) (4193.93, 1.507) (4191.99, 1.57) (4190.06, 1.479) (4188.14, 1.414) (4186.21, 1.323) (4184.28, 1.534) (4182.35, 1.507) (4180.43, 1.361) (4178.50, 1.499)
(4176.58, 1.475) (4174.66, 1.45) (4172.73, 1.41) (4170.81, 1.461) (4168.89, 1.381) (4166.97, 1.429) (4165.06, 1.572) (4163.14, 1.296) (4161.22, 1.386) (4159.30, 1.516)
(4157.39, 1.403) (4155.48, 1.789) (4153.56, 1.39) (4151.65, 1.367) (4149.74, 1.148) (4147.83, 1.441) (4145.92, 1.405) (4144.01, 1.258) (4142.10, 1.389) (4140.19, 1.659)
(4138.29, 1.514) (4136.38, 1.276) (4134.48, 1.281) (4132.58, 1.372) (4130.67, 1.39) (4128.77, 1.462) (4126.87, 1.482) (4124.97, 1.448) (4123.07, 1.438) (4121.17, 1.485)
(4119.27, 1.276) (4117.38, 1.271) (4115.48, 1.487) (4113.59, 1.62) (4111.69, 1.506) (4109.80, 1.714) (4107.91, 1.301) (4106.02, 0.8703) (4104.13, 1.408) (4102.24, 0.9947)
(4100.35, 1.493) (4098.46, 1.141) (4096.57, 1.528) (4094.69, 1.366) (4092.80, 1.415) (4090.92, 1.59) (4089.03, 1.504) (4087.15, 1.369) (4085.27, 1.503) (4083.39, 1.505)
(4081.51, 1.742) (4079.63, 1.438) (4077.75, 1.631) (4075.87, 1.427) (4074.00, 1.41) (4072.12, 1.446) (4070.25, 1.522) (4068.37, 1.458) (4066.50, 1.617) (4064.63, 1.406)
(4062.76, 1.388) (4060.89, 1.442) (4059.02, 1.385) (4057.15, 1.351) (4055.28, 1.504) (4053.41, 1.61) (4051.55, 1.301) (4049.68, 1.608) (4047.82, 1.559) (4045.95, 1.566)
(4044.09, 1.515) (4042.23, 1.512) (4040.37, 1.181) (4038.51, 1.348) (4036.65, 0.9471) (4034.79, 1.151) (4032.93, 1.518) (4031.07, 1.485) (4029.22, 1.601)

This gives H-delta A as 1.42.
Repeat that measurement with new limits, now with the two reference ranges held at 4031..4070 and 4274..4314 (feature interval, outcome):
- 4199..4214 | -0.92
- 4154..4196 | -1.82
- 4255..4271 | -1.21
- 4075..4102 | -0.83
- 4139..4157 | -0.17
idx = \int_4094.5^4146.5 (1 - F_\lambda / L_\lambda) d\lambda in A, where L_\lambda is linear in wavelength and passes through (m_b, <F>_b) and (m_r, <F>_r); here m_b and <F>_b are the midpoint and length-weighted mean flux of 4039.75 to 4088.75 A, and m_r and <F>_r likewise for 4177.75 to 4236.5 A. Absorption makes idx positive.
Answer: 3.2 A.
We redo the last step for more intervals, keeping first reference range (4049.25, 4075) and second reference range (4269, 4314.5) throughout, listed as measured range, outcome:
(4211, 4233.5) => -0.8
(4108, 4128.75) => -0.3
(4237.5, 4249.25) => 0.1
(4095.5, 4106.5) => 1.5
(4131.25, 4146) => 0.5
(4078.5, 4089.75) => -0.5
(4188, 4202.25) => -0.5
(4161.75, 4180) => 0.0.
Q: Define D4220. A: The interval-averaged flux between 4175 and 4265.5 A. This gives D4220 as 1.48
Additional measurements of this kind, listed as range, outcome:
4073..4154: 1.41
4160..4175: 1.42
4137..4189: 1.44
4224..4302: 1.47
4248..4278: 1.52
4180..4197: 1.5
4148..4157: 1.42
